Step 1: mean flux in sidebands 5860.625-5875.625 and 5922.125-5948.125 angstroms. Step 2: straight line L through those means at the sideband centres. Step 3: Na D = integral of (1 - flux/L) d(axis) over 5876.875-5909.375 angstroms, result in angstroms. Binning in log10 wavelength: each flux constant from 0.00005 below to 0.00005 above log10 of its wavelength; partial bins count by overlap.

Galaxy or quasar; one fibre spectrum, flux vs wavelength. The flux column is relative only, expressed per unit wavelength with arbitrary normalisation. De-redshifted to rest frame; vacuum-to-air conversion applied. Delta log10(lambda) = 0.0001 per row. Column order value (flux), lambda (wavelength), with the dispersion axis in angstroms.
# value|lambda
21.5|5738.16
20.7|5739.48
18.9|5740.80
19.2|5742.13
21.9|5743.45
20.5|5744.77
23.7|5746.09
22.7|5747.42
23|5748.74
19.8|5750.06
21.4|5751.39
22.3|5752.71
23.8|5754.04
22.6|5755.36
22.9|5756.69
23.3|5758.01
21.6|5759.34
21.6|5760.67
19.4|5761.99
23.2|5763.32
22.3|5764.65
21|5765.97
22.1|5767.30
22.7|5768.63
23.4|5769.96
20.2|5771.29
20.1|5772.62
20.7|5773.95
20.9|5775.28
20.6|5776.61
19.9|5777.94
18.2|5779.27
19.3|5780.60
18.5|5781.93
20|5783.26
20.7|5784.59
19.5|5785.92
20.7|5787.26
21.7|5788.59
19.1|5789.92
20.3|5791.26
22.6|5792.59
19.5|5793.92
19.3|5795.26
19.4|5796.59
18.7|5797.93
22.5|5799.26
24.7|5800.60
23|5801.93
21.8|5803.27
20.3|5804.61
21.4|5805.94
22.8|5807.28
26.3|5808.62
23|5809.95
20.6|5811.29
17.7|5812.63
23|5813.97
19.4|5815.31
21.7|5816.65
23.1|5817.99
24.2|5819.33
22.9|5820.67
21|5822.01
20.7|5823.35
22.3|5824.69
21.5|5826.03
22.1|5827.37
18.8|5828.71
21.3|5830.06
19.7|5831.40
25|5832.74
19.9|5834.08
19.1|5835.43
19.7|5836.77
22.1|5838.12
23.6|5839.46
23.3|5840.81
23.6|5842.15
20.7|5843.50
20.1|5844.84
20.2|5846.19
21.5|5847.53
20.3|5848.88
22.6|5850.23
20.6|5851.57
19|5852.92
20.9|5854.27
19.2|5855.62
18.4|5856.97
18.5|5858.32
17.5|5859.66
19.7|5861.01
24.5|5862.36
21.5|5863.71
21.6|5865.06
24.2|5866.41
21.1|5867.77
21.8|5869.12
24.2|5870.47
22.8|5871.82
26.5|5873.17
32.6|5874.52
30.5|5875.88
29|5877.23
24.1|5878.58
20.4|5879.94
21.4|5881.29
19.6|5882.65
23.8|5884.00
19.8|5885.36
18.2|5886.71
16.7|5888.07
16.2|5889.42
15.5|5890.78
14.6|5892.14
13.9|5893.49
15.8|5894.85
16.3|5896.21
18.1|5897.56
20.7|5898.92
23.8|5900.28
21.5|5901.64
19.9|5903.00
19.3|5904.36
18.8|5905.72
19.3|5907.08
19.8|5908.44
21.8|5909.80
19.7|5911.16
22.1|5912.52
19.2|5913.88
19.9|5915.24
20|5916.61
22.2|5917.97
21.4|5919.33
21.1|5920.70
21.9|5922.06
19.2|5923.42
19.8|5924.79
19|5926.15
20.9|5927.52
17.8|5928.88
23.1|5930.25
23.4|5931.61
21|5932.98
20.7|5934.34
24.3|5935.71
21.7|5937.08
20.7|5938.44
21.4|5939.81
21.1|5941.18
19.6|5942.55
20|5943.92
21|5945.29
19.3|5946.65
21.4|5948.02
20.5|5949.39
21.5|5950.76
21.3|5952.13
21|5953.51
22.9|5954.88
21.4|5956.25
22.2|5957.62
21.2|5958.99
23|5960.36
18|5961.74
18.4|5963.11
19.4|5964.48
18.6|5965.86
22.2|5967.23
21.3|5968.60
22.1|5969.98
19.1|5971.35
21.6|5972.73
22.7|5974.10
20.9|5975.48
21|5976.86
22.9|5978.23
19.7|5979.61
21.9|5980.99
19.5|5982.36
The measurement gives 4.9 angstroms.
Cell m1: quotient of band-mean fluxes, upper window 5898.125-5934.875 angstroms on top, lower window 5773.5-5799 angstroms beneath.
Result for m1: 1.03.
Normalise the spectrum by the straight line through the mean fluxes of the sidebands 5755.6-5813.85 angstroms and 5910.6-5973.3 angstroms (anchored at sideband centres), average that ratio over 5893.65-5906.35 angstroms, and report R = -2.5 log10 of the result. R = 0.10 mag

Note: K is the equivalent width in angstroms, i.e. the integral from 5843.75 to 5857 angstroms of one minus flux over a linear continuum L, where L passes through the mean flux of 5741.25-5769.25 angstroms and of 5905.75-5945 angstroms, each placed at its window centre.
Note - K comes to 0.6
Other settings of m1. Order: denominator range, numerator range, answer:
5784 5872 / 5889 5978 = 0.95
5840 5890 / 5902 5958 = 0.95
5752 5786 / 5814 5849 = 1.01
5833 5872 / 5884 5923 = 0.91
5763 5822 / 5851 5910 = 0.98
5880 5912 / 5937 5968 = 1.10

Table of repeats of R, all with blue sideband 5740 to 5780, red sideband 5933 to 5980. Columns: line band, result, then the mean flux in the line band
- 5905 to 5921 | 0.04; 20.4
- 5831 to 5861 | 0.03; 20.7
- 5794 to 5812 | -0.02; 21.7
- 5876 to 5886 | -0.09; 23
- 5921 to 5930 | 0.06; 20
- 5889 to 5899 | 0.29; 16.1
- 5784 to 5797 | 0.06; 20.3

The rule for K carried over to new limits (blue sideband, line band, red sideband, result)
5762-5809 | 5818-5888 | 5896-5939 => -3.59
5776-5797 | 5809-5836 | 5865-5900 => -1.33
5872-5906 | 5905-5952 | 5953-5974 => 0.18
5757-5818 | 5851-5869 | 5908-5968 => 0.36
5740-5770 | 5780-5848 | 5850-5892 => 1.43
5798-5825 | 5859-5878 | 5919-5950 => -2.32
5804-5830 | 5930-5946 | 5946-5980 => -0.28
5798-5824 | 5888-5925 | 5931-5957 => 3.80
